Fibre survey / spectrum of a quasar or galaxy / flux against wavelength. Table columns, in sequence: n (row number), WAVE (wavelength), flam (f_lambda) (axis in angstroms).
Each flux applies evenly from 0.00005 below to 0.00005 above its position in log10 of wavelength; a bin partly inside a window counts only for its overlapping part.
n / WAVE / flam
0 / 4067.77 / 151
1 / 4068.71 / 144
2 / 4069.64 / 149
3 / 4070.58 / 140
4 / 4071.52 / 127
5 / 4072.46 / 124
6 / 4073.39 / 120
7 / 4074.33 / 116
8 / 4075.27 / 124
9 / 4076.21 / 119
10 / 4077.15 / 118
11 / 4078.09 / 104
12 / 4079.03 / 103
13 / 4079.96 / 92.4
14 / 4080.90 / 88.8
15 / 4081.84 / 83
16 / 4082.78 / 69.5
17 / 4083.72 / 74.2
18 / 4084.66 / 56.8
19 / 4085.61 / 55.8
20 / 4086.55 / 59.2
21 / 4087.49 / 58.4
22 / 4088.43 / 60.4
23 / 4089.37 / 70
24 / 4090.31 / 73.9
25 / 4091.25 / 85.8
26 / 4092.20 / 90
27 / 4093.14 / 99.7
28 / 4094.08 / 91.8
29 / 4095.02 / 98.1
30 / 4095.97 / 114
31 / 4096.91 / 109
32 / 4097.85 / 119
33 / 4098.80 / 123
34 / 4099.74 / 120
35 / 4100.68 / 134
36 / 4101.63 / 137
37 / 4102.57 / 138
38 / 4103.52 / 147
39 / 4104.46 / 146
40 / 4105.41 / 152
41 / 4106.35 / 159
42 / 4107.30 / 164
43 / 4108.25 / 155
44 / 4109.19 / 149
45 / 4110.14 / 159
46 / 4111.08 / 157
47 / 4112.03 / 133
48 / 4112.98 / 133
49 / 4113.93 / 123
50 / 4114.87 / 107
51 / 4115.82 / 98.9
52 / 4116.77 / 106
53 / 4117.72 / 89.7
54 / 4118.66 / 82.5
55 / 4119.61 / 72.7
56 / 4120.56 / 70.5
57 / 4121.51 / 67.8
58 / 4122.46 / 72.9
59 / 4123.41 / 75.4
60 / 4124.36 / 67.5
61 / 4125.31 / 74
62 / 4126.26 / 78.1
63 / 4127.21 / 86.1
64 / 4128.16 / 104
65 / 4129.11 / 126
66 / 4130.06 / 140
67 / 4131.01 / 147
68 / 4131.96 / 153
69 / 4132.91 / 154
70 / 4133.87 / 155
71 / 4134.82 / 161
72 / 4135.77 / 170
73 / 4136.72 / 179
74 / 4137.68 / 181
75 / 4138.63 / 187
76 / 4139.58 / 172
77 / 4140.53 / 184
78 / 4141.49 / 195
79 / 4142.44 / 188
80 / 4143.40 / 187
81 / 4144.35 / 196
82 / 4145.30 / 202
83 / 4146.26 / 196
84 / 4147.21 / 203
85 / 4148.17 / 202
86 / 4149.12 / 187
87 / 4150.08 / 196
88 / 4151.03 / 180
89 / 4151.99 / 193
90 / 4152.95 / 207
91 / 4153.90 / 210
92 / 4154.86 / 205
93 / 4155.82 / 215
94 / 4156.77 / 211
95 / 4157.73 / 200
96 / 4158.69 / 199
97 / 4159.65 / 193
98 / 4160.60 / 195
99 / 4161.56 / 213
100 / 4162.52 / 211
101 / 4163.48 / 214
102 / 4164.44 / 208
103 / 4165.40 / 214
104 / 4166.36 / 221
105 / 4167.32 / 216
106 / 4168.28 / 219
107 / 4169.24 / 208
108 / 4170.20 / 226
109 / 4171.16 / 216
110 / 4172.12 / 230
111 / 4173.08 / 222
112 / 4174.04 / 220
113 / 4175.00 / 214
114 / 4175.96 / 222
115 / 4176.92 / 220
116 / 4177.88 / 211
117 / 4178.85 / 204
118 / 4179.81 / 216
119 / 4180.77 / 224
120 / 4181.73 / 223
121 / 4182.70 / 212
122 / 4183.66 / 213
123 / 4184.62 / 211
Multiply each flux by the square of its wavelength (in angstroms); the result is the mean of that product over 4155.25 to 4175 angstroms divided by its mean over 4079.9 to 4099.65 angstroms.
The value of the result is 2.59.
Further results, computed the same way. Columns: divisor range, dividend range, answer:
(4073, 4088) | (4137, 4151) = 2.19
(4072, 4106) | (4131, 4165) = 1.92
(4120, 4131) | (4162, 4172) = 2.45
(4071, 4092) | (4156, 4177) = 2.47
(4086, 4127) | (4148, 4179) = 2.01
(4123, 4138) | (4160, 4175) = 1.71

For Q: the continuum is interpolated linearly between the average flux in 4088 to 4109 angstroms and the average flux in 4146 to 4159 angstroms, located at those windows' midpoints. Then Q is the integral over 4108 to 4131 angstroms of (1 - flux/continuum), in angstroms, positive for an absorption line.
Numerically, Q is 6.56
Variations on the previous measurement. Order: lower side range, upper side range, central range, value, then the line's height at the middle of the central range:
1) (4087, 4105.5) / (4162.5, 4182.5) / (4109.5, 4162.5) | 4.20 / 165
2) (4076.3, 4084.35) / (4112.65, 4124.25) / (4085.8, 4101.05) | -0.27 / 91.6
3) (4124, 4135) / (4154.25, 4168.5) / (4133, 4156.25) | -4.01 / 162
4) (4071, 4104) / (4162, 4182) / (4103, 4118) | -0.67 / 132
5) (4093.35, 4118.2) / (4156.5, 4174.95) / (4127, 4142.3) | 1.10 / 169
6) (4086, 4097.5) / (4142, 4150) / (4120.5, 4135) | 4.69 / 158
